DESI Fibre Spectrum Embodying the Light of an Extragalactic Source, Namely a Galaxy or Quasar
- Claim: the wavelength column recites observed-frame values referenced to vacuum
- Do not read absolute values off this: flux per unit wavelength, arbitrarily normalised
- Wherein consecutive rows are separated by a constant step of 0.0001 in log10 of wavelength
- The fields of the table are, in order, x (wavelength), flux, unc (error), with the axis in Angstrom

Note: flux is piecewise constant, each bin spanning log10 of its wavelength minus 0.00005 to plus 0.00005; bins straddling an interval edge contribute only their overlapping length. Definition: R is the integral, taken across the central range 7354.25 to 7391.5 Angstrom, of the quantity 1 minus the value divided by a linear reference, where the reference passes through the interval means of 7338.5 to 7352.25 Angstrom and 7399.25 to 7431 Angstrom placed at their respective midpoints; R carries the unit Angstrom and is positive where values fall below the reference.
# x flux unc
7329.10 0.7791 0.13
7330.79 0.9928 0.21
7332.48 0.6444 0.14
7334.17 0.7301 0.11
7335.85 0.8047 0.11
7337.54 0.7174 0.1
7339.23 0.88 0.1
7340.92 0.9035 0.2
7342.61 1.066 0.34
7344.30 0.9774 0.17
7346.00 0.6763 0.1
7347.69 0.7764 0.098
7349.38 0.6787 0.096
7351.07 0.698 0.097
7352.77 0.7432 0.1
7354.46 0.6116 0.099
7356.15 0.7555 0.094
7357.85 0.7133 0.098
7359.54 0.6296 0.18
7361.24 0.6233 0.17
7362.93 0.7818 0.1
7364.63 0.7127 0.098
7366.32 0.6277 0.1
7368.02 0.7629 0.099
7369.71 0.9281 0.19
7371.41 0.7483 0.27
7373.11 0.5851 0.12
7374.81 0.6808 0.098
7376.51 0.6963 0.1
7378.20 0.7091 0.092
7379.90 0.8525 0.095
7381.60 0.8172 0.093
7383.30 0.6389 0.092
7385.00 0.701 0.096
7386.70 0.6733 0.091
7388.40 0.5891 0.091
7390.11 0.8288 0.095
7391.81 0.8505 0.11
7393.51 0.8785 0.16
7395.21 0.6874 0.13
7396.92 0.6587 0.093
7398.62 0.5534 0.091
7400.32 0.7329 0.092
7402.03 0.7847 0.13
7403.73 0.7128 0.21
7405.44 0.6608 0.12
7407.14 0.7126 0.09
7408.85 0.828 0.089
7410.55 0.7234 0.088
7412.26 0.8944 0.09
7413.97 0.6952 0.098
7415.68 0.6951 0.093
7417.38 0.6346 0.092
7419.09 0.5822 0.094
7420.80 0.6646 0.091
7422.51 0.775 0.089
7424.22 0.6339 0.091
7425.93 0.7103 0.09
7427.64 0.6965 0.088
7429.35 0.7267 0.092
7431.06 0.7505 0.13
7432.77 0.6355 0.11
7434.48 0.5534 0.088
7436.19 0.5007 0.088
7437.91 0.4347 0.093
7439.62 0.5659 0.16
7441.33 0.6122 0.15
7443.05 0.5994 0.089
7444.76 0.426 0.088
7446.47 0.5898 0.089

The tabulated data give 3.2 Angstrom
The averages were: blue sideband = 0.829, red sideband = 0.714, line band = 0.716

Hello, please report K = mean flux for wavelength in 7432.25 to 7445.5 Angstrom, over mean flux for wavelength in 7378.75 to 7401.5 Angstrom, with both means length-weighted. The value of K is 0.7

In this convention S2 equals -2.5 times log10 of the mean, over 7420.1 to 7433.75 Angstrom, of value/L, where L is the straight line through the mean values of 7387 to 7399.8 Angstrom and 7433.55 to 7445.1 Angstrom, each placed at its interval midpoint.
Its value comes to -0.20 mag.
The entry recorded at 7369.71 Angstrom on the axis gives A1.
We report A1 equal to 0.9281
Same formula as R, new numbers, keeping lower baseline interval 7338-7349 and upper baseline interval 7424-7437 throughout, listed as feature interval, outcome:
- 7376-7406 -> 1.0 Angstrom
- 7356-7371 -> 1.7 Angstrom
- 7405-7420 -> -0.4 Angstrom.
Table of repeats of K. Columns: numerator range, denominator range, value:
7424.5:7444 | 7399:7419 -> 0.85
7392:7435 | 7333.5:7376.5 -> 0.94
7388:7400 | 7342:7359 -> 0.95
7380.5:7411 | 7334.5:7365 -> 0.95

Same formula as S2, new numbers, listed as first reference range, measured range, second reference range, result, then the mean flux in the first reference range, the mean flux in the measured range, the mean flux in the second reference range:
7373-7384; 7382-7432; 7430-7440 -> -0.107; 0.721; 0.714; 0.577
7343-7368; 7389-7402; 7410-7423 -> -0.044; 0.722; 0.741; 0.705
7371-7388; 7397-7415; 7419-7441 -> -0.091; 0.706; 0.726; 0.634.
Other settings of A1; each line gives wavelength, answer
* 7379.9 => 0.8525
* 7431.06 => 0.7505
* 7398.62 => 0.5534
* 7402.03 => 0.7847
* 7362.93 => 0.7818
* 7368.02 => 0.7629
